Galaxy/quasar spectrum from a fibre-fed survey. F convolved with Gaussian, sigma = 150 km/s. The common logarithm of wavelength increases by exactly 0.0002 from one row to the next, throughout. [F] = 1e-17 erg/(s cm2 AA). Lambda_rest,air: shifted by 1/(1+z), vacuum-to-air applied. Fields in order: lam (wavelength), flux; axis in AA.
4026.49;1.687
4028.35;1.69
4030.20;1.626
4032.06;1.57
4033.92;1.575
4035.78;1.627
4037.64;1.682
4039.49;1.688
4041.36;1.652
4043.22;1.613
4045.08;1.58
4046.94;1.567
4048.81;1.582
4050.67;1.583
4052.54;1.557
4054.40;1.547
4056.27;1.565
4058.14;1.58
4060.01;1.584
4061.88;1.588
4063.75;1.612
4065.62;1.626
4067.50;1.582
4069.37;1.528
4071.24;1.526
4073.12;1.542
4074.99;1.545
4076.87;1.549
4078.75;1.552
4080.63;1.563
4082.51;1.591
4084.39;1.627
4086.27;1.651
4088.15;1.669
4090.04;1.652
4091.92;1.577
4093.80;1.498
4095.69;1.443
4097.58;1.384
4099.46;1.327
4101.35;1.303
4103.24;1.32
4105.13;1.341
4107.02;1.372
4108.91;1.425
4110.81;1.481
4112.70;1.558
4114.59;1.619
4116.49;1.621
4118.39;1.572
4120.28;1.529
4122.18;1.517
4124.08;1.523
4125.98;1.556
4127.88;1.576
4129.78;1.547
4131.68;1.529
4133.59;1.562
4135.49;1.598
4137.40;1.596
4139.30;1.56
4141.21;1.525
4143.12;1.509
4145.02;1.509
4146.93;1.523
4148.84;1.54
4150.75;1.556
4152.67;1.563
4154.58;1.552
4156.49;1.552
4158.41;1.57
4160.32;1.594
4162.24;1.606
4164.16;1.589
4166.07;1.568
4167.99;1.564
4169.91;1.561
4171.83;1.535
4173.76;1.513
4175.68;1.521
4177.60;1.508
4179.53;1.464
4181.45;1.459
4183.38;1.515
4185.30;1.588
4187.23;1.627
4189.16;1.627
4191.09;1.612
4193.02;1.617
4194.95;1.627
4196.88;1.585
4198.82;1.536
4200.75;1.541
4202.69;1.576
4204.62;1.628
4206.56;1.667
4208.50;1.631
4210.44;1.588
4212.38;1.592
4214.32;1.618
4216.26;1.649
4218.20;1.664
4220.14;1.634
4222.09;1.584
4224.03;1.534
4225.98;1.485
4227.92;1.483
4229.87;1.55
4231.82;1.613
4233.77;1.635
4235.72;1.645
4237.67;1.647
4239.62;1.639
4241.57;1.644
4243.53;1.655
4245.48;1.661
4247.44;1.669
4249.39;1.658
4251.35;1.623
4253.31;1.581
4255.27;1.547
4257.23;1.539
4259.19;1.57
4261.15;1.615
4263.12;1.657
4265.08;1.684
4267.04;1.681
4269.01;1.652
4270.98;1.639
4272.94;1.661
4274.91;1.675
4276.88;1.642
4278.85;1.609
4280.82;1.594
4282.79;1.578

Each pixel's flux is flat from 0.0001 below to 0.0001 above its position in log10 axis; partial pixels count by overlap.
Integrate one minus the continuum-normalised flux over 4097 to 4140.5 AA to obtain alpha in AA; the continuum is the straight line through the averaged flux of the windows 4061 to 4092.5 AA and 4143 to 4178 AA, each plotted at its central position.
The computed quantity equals 2.0 AA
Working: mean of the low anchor 1.59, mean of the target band 1.5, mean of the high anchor 1.55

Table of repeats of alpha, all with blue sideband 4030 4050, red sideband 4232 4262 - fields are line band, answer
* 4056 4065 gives 0.1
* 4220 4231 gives 0.6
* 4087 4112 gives 2.6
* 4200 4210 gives 0.1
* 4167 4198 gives 1.2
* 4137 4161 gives 1.0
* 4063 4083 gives 0.6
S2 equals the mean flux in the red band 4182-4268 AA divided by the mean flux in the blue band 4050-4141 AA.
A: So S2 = 1.05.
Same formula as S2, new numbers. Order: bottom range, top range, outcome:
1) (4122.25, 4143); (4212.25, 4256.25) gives 1.04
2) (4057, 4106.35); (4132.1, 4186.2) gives 1.01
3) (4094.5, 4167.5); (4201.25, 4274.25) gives 1.07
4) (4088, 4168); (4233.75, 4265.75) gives 1.07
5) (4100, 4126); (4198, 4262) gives 1.09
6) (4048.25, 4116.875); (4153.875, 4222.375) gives 1.03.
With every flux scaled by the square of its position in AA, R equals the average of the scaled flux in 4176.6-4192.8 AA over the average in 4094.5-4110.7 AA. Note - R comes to 1.18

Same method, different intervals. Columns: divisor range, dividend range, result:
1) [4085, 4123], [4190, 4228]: 1.12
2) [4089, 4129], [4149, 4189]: 1.07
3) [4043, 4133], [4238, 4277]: 1.15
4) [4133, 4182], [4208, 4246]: 1.07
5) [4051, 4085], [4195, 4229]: 1.08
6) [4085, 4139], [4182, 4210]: 1.10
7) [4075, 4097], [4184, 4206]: 1.07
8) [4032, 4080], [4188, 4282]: 1.11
